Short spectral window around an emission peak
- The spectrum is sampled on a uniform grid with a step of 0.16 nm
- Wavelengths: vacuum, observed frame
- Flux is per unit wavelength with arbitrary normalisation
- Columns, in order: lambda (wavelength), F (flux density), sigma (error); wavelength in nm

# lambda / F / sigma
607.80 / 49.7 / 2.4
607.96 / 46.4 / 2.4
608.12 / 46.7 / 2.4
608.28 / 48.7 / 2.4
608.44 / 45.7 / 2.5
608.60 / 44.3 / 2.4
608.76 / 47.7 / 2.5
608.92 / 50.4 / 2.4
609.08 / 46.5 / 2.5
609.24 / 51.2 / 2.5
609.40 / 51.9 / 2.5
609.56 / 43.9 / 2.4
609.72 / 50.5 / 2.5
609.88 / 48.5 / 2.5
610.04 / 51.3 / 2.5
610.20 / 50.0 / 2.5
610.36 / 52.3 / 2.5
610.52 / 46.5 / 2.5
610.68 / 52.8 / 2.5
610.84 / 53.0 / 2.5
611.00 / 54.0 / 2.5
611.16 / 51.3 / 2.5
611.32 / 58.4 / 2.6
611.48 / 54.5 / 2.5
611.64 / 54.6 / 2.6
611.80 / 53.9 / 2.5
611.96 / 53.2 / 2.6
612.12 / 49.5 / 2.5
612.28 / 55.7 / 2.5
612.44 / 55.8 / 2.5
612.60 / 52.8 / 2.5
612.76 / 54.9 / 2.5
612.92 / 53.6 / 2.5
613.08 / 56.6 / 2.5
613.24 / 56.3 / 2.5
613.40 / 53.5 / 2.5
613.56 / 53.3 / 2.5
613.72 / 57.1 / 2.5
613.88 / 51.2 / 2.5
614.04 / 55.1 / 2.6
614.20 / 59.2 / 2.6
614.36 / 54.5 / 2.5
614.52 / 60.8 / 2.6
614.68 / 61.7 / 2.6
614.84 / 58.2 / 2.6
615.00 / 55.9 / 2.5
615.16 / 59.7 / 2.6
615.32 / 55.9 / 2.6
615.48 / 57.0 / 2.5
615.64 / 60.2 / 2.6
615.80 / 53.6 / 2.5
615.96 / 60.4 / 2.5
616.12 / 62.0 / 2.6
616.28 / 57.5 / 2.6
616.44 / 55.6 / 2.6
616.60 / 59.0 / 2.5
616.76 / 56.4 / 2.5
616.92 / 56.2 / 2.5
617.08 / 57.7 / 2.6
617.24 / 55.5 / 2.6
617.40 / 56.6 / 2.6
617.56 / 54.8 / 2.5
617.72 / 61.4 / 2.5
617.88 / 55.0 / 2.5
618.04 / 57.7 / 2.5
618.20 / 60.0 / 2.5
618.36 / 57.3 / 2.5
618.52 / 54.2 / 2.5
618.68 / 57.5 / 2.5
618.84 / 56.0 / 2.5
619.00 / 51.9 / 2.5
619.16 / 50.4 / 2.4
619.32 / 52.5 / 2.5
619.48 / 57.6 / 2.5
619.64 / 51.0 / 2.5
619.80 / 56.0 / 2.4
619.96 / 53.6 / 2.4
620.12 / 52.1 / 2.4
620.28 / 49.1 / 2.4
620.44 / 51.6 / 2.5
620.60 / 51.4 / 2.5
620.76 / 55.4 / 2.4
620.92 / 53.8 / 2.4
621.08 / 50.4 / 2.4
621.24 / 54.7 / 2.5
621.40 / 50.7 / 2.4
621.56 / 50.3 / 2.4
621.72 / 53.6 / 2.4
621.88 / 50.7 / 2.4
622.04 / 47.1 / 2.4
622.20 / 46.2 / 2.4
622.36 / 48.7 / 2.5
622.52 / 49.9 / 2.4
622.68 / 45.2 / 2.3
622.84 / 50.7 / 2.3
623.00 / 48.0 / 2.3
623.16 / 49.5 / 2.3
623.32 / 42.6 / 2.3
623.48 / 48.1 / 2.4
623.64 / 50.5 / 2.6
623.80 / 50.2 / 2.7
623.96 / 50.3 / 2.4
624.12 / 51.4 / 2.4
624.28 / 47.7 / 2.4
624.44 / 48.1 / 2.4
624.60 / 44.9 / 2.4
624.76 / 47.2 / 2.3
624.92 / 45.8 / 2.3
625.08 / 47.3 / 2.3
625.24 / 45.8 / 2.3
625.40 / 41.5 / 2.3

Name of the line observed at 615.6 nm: Mg II 2798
